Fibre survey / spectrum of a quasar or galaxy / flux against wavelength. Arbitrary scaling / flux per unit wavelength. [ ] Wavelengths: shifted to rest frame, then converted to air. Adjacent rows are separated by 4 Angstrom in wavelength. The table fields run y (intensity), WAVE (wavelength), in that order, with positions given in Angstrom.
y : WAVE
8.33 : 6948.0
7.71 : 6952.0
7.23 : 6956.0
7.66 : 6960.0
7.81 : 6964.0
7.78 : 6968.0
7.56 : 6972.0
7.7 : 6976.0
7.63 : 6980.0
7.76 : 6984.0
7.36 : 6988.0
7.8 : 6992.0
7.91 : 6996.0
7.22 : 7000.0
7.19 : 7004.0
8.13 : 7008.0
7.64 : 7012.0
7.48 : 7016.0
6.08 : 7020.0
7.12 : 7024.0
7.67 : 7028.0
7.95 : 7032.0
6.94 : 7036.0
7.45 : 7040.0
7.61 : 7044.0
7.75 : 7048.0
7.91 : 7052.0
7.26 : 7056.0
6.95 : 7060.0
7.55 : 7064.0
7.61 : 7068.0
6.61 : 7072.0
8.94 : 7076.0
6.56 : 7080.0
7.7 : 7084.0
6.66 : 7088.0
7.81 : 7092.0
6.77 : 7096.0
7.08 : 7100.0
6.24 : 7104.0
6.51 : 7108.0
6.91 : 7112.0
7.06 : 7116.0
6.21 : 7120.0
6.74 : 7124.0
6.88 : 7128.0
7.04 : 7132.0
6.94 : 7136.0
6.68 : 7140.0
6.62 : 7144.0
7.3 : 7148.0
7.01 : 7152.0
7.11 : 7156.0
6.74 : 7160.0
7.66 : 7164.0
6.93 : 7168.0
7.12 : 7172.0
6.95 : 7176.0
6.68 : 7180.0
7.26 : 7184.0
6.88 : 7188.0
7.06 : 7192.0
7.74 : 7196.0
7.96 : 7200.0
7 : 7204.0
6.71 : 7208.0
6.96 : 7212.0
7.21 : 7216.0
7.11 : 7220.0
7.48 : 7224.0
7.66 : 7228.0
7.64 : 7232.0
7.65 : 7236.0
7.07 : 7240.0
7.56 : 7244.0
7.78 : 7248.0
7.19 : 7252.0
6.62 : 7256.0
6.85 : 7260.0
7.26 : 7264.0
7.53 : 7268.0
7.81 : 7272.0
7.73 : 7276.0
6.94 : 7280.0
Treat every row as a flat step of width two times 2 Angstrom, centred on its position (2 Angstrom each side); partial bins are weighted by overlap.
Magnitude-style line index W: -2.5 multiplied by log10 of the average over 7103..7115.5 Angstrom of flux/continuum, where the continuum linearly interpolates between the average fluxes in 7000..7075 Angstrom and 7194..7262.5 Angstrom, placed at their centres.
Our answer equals 0.11 mag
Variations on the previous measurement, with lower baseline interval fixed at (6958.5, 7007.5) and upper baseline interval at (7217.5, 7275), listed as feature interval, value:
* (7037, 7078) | 0.00 mag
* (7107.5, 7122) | 0.12 mag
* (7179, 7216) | 0.04 mag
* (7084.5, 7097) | 0.05 mag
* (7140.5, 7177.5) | 0.06 mag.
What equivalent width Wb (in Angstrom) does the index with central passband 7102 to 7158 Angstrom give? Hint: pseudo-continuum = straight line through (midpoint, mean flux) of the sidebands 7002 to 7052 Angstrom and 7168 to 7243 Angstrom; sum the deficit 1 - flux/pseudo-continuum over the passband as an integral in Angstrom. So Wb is 3.9 Angstrom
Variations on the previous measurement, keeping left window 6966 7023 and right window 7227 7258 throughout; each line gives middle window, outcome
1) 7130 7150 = 1.40 Angstrom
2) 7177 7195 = 0.98 Angstrom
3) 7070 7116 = 2.41 Angstrom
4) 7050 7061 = 0.10 Angstrom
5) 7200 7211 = 0.51 Angstrom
